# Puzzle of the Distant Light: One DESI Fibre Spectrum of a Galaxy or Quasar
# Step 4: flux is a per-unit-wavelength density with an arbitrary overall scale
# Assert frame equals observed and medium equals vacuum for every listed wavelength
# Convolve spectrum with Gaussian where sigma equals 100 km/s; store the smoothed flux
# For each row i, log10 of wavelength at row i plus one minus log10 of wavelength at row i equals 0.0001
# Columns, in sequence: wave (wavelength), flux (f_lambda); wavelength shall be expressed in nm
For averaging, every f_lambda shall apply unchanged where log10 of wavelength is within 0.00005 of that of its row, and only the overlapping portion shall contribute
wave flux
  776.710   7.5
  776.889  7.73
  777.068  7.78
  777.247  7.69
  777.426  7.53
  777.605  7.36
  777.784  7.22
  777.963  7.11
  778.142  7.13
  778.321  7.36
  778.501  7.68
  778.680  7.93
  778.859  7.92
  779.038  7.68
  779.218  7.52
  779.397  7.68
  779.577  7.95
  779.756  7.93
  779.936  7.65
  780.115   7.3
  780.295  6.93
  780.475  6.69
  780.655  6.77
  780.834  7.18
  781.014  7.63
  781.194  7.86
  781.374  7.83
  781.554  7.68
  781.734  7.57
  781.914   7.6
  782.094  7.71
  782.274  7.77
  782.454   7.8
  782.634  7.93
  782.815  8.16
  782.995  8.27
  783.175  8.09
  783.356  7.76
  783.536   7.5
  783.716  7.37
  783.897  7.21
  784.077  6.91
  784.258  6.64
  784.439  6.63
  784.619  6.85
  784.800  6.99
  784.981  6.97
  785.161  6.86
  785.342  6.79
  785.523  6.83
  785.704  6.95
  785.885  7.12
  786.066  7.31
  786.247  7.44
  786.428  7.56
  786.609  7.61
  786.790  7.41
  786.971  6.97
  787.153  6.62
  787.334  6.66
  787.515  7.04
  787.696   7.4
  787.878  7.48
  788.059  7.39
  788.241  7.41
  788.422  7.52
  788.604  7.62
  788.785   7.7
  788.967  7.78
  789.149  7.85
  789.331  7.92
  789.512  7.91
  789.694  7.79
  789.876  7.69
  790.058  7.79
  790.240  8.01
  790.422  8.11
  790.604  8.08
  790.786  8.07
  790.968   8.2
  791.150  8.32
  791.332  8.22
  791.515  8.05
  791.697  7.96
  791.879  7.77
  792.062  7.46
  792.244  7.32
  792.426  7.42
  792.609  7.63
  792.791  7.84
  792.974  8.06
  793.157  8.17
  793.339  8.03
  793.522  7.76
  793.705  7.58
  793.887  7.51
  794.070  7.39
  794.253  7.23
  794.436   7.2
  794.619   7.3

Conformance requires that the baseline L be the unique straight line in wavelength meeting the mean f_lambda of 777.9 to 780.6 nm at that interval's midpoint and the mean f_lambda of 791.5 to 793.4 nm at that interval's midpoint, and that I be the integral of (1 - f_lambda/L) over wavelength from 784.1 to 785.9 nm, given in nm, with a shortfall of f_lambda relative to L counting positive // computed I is 0.18 nm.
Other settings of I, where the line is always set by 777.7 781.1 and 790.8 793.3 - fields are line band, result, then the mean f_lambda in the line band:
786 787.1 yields 0.05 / 7.36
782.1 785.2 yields 0.07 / 7.41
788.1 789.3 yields 0.02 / 7.64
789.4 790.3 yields 0.00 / 7.84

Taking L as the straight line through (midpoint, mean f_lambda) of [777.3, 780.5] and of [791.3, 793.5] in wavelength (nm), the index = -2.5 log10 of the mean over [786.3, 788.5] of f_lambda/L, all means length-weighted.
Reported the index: 0.06 mag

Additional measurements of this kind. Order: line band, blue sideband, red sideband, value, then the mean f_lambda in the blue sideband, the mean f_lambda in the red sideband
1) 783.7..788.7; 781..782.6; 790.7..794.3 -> 0.093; 7.73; 7.81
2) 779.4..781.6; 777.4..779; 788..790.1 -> 0.011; 7.48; 7.7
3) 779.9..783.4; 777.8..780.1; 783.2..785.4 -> -0.040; 7.61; 7.07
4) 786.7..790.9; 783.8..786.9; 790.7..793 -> -0.012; 7.06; 7.86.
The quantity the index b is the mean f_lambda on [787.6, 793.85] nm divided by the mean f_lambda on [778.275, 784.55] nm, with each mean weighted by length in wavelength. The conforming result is 1.03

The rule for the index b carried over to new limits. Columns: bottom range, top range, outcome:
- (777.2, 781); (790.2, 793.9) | 1.06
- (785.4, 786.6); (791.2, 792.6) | 1.07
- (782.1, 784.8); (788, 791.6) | 1.05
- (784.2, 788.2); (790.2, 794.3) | 1.11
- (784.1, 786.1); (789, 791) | 1.15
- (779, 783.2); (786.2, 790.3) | 0.98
